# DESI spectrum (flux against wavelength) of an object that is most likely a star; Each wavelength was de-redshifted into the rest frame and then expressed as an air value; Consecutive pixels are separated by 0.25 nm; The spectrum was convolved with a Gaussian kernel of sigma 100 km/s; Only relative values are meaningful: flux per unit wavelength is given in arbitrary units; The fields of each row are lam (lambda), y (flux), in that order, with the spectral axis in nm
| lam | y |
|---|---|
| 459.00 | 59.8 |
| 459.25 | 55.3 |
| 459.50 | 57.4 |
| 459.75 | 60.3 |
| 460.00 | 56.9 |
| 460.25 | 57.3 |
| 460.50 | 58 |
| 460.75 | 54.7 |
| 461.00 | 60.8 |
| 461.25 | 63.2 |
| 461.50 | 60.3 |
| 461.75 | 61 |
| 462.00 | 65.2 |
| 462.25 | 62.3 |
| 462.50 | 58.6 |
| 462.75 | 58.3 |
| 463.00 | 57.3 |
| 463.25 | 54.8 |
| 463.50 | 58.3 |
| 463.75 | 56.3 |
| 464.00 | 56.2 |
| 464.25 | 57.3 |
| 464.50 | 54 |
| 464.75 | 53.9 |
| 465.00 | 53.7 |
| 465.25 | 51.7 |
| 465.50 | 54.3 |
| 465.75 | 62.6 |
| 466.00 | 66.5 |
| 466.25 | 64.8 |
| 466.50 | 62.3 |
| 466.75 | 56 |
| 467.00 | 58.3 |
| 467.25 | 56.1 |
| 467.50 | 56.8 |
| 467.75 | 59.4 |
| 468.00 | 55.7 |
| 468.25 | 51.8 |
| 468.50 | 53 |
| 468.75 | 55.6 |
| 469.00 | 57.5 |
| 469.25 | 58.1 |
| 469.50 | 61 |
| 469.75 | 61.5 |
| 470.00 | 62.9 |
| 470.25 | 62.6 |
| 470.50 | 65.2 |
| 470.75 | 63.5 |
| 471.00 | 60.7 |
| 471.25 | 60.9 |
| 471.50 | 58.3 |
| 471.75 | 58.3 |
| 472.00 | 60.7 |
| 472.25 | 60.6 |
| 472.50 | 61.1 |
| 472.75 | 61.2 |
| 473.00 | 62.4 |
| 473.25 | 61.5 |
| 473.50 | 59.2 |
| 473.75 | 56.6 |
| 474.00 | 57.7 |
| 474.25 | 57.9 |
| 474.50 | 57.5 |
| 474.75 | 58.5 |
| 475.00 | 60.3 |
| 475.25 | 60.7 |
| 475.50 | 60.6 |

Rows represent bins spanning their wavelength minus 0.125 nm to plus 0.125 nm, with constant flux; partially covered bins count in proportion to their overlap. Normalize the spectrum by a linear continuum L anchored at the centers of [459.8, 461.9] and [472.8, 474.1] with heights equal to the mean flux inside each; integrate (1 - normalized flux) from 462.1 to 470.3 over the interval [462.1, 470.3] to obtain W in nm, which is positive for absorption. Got 0.21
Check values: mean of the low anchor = 59.1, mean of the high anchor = 59.6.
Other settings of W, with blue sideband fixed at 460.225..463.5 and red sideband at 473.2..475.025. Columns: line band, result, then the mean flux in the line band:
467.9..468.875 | 0.08 nm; 54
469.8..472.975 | -0.15 nm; 61.4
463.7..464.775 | 0.06 nm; 55.6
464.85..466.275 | 0.02 nm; 58.4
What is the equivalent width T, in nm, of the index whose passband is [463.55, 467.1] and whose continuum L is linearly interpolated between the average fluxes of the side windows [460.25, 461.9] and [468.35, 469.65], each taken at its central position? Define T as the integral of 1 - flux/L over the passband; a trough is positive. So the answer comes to 0.03 nm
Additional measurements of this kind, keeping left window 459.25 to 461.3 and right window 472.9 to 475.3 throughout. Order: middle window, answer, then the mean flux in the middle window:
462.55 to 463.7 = 0.02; 57.2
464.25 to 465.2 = 0.07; 54.1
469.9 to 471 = -0.08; 63.2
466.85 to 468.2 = 0.04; 56.9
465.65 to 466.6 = -0.09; 64.1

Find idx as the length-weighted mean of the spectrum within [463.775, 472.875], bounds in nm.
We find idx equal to 58.7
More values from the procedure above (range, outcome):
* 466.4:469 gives 56.5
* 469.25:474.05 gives 60.8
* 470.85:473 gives 60.4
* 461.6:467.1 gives 58.4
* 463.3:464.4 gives 56.8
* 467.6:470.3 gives 58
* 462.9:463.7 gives 56.7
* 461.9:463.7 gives 59.1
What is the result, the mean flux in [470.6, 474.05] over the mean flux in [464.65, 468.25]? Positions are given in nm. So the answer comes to 1.04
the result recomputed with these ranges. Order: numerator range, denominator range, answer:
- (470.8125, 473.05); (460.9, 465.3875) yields 1.04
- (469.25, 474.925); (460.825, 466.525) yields 1.03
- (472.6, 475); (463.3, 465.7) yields 1.07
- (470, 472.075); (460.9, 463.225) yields 1.01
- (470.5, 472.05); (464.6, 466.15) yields 1.06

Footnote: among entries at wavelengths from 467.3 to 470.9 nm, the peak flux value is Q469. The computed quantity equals 65.2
